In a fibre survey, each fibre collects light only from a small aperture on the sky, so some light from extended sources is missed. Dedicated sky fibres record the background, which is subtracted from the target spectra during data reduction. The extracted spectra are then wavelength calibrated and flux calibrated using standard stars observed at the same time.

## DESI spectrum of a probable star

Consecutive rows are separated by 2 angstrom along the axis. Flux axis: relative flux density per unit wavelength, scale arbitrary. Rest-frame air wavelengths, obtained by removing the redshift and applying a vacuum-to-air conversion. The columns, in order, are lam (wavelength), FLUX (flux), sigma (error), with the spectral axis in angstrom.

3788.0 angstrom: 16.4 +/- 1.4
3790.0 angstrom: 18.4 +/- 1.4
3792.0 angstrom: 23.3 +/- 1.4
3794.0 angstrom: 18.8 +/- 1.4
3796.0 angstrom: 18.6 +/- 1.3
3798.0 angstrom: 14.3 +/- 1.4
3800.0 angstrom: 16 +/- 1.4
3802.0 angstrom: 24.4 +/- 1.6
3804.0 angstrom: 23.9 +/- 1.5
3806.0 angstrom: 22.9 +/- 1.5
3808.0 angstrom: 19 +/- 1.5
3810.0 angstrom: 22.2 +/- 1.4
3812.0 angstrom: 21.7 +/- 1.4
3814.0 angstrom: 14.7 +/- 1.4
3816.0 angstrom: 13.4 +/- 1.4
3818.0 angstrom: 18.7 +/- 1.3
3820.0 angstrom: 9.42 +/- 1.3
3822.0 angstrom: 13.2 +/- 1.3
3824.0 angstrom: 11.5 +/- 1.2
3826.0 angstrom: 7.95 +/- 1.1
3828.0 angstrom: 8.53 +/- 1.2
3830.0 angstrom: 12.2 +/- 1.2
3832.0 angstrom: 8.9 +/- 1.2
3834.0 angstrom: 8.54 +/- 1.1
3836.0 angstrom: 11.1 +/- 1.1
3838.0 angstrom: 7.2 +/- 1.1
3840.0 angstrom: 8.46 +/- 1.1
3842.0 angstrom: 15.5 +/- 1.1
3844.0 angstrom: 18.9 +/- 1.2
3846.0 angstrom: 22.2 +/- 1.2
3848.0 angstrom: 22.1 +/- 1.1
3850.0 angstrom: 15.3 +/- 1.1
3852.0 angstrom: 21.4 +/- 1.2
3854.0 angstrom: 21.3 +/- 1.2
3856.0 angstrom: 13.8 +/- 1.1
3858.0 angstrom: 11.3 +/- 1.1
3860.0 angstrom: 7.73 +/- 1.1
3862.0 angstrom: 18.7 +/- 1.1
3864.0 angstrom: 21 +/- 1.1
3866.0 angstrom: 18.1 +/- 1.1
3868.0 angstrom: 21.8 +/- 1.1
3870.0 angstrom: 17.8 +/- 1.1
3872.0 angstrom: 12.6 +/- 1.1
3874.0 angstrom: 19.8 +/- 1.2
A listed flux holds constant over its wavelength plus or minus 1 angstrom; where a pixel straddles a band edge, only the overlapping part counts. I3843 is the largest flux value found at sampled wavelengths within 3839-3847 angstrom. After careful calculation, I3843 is 22.2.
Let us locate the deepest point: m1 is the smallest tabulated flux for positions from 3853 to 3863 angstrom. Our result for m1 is 7.73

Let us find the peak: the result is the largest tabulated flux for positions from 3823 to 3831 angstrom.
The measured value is 12.2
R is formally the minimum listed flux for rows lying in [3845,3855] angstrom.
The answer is 15.3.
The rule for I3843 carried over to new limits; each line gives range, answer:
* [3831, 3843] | 15.5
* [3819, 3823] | 13.2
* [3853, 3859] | 21.3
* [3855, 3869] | 21.8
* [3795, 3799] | 18.6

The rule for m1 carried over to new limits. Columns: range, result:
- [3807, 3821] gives 9.42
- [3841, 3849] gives 15.5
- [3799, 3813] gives 16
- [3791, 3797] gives 18.6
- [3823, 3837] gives 7.95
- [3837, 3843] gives 7.2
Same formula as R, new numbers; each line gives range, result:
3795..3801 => 14.3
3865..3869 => 18.1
